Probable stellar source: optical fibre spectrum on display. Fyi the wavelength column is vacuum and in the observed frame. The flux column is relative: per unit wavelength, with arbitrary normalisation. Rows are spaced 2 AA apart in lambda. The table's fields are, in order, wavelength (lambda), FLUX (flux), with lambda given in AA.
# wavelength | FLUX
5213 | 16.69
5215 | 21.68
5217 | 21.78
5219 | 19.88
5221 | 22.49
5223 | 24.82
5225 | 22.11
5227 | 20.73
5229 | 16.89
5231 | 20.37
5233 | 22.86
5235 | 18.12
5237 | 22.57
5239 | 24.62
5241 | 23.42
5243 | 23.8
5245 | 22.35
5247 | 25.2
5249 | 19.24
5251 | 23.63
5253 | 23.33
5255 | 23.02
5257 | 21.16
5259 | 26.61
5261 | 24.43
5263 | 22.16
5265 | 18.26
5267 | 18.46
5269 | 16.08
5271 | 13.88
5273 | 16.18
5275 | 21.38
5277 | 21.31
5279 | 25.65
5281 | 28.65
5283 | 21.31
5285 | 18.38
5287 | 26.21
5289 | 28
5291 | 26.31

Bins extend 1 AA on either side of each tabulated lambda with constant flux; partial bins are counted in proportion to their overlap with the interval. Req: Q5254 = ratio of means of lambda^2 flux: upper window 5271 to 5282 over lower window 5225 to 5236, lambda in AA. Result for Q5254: 1.11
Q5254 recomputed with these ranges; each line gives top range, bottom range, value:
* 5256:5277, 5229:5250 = 0.91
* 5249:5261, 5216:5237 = 1.12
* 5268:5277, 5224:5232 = 0.88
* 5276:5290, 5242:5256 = 1.07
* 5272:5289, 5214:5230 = 1.09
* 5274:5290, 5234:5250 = 1.08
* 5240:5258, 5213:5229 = 1.08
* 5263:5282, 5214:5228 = 0.94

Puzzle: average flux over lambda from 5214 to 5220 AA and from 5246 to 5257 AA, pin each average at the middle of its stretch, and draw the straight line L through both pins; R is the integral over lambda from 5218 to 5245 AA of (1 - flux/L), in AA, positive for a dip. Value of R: 0.0 AA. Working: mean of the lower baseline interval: 21.1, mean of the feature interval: 21.8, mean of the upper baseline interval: 22.7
